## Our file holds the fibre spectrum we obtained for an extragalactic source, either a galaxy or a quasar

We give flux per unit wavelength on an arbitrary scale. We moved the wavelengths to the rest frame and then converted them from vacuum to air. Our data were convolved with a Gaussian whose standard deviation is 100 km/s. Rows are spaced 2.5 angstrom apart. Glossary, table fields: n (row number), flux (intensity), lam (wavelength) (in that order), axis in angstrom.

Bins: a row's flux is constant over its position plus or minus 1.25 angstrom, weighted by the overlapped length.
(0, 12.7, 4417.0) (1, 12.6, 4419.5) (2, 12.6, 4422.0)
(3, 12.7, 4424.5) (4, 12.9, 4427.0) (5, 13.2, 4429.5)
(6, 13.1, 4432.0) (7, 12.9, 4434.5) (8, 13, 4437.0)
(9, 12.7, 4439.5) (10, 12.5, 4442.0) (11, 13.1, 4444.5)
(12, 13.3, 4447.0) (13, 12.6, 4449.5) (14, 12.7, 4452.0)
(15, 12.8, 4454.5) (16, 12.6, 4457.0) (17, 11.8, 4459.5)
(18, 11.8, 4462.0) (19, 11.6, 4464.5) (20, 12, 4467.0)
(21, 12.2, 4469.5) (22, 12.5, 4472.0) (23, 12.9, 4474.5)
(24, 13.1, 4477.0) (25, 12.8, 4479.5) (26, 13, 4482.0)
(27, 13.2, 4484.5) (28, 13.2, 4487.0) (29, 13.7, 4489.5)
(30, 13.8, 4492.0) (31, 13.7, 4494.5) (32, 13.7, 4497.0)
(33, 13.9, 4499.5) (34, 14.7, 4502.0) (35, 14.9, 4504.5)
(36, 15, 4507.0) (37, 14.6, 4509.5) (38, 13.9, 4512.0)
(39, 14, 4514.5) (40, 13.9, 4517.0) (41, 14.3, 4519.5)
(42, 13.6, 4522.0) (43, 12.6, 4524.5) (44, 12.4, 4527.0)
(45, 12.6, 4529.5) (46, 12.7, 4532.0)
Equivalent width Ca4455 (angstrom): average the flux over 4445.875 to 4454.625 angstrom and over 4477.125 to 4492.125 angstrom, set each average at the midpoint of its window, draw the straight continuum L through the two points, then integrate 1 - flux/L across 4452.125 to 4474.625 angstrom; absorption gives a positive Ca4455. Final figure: 1.3 angstrom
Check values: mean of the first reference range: 12.8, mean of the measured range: 12.2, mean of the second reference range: 13.2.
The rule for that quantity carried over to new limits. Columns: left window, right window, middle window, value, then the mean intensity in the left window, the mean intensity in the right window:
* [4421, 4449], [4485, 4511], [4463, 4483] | 1.7 angstrom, 12.9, 14.1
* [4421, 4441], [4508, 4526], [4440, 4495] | 2.2 angstrom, 12.9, 13.8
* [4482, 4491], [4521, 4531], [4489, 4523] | -2.8 angstrom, 13.3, 12.8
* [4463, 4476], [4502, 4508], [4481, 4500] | 0.4 angstrom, 12.2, 14.9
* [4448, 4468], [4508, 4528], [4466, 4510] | -1.7 angstrom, 12.3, 13.7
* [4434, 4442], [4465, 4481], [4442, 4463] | 0.2 angstrom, 12.8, 12.5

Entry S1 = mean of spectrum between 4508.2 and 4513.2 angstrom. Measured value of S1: 14.3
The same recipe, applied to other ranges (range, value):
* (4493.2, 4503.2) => 14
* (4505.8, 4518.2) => 14.3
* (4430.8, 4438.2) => 13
